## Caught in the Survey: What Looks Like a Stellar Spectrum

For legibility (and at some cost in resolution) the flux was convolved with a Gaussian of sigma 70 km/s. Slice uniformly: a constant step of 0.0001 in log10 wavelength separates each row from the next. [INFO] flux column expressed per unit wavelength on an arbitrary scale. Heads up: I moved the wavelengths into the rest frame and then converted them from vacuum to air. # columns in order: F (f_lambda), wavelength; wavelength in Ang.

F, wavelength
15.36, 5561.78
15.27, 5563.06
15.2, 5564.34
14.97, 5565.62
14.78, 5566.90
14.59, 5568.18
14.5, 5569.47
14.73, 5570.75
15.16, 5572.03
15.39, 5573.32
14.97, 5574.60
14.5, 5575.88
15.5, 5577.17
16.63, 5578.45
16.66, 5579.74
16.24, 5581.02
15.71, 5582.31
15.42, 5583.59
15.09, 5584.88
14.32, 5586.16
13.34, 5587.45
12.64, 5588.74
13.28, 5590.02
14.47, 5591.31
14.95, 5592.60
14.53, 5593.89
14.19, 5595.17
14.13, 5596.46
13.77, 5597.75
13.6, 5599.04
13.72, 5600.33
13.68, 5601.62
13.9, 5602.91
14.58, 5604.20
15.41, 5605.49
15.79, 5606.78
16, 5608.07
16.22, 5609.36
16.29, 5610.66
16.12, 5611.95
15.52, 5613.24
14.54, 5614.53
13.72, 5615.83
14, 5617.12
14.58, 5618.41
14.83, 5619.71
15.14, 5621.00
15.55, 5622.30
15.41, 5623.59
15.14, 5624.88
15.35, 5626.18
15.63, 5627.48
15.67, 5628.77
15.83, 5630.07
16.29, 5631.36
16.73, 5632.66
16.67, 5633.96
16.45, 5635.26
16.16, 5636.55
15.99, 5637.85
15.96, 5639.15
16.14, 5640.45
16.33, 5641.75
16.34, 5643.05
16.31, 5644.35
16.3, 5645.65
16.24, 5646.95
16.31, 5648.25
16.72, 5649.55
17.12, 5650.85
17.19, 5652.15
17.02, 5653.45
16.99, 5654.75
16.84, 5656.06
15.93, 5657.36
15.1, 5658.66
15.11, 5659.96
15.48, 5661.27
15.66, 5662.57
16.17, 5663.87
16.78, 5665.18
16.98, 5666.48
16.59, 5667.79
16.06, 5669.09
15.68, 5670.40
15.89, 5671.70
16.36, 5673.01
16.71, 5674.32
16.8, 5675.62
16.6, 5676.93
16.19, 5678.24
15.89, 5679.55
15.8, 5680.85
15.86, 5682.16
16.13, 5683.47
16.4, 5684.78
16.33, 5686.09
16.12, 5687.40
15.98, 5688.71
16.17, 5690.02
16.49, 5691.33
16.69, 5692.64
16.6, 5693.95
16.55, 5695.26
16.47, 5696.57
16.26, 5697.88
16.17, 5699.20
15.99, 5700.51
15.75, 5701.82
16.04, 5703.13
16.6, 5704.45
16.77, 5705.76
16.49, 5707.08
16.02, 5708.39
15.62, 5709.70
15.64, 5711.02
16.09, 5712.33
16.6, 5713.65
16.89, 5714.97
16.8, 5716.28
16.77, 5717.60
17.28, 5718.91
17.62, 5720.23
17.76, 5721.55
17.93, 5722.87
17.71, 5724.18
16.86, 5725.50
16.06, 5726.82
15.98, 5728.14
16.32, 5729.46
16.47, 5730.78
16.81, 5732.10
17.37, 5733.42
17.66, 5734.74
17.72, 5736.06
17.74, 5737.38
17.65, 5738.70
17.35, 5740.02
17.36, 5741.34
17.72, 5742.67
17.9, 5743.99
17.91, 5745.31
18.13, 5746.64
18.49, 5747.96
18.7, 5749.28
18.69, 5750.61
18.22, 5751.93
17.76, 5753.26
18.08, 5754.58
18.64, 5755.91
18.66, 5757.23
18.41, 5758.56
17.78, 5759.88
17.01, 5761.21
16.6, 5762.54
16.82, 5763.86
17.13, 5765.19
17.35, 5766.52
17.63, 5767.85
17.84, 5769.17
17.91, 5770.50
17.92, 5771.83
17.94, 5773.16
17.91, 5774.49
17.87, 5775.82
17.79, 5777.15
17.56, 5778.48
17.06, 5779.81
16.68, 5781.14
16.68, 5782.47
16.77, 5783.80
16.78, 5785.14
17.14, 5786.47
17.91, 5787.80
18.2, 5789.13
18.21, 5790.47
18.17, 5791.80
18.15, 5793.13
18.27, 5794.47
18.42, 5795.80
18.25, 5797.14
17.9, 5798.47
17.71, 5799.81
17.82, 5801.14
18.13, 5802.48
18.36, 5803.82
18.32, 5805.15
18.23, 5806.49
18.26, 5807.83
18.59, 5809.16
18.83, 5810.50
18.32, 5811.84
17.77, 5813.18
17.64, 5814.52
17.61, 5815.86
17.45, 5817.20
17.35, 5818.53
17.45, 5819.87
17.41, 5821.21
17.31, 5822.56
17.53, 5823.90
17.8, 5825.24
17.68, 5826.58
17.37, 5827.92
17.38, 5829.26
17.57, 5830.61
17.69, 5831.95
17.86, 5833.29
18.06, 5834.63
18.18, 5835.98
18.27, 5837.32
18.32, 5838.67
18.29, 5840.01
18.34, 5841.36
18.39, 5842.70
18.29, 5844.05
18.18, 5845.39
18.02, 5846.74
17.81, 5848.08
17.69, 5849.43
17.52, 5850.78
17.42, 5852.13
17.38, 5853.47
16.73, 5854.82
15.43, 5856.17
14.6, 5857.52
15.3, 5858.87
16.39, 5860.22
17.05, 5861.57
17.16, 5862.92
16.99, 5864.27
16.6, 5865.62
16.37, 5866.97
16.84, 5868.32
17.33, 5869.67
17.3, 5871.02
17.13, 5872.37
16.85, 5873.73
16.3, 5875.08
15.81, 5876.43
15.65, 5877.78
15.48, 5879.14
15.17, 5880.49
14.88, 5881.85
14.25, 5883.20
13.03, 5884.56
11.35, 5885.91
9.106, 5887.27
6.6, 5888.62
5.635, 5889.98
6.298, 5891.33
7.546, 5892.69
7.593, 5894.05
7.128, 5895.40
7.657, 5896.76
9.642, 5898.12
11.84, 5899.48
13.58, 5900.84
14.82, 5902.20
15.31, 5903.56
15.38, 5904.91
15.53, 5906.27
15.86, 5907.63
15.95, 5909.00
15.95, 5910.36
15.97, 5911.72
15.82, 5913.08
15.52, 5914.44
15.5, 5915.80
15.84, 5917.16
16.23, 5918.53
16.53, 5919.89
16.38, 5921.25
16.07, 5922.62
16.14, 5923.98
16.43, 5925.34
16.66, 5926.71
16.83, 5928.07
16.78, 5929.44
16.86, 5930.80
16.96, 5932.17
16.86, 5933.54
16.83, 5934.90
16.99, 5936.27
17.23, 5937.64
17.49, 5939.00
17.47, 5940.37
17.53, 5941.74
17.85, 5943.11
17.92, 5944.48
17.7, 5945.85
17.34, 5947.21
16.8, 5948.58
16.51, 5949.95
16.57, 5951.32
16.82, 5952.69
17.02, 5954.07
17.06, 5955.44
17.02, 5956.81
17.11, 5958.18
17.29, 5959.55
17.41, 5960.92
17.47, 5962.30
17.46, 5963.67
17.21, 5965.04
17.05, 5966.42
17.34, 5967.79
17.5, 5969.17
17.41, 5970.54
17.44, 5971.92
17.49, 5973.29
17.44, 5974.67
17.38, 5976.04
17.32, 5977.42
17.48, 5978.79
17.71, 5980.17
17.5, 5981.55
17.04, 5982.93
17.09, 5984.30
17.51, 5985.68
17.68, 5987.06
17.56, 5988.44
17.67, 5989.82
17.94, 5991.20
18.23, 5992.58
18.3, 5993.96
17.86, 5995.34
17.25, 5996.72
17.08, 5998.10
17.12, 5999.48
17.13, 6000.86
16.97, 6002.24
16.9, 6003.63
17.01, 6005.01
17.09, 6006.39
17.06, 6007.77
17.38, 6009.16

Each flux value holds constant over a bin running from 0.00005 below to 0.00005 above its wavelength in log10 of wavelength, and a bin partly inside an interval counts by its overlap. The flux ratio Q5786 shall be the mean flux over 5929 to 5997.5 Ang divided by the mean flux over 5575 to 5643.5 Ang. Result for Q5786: 1.14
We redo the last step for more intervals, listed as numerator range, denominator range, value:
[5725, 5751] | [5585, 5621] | 1.20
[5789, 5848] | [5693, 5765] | 1.05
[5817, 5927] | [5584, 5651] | 1.02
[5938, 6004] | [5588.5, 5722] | 1.09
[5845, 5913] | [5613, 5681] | 0.90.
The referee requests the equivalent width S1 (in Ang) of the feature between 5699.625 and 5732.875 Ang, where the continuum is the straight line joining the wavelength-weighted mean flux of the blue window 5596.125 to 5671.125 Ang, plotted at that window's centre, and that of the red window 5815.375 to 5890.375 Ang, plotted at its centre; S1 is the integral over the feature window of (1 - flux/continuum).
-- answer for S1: -1.3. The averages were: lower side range 15.7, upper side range 16.4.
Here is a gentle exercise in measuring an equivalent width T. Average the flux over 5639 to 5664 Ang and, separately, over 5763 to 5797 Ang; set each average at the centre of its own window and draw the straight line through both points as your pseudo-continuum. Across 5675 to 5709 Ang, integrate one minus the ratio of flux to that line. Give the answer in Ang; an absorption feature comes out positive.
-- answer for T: 0.9 Ang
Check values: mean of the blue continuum 16.3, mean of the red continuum 17.6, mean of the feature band 16.3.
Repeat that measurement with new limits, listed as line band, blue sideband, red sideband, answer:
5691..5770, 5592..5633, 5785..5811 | -0.7 Ang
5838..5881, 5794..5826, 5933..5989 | 1.9 Ang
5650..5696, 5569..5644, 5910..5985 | -2.3 Ang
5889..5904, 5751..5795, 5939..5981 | 6.7 Ang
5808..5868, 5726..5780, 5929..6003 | 0.0 Ang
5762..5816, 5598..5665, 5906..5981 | -4.9 Ang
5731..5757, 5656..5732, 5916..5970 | -2.2 Ang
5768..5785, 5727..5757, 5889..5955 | -0.3 Ang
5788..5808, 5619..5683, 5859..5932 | -4.0 Ang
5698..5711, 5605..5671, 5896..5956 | -0.2 Ang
